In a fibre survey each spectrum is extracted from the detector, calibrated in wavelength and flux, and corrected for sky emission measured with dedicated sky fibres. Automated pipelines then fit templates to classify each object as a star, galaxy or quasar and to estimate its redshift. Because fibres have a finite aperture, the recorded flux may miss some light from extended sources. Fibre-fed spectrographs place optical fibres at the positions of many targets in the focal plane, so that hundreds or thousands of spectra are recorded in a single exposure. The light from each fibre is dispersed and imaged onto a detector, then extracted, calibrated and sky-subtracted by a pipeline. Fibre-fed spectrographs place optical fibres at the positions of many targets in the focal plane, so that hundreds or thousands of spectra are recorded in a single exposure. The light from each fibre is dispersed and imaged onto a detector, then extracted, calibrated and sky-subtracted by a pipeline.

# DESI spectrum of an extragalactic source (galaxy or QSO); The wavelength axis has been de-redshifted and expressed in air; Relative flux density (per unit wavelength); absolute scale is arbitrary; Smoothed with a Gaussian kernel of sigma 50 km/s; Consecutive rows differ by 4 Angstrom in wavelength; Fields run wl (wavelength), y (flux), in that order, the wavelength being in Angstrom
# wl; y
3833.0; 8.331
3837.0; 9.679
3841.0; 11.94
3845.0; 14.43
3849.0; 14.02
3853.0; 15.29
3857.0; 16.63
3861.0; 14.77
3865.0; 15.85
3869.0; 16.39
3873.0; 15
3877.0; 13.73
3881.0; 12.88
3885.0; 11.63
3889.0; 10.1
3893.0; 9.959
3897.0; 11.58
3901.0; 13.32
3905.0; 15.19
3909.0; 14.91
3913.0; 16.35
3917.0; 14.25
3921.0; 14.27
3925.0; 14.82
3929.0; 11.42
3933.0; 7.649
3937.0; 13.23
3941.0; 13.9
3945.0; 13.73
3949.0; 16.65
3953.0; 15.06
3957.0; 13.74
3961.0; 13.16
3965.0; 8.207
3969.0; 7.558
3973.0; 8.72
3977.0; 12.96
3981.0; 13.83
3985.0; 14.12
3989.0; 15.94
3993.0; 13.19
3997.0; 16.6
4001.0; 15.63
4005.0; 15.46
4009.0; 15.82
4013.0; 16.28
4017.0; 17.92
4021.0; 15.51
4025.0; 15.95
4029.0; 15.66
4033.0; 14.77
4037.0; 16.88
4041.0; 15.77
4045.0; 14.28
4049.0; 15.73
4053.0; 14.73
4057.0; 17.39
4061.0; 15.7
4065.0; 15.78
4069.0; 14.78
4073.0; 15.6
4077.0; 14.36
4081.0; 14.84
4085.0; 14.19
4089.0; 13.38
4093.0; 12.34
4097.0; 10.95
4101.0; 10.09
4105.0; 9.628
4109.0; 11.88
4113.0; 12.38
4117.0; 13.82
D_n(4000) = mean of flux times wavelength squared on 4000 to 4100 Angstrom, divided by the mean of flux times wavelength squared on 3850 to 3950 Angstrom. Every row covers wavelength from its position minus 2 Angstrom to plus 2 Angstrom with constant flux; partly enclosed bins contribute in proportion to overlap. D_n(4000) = 1.19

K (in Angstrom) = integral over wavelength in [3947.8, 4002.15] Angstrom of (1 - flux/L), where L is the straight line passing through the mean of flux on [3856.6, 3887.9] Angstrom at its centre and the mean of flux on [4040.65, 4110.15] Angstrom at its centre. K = 3.86 Angstrom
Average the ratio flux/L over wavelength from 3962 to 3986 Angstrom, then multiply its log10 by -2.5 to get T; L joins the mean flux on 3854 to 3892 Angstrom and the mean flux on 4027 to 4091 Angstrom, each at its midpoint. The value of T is 0.33 mag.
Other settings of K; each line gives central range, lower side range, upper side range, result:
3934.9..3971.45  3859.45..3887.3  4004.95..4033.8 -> 5.9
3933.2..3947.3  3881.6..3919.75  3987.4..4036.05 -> 1.1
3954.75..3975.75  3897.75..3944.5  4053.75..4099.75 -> 5.1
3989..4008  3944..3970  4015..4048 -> -1.1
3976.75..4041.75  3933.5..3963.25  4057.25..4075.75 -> -3.3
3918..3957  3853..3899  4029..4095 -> 1.7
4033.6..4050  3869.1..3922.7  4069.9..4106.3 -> -3.2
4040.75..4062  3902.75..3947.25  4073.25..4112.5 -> -4.6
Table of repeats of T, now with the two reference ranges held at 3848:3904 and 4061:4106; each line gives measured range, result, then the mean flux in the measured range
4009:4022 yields -0.22 mag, 16.5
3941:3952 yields -0.10 mag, 14.9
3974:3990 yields -0.02 mag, 13.8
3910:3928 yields -0.08 mag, 14.7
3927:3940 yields 0.23 mag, 11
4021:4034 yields -0.15 mag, 15.5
